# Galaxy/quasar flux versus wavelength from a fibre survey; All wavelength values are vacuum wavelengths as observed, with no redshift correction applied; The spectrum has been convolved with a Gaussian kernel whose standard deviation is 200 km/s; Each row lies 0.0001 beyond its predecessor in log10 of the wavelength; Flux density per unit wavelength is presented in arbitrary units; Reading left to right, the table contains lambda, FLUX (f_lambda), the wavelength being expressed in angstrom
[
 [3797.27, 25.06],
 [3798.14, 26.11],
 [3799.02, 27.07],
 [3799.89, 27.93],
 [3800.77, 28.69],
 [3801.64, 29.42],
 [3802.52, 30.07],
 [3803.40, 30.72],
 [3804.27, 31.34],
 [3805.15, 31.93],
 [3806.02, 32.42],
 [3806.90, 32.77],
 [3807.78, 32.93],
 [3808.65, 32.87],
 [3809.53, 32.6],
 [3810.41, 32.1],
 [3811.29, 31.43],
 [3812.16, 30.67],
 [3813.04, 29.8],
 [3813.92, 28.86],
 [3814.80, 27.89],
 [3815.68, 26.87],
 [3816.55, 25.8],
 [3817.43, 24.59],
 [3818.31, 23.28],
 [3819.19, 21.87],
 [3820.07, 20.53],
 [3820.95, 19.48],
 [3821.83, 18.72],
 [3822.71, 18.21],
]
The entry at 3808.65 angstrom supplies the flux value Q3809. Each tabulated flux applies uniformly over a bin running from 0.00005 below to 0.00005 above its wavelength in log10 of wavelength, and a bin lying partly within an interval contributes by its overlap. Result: 32.87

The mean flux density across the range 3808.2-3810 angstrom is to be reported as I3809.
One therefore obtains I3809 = 32.7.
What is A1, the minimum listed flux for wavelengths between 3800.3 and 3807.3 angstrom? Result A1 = 28.69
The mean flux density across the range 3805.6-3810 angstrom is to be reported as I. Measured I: 32.7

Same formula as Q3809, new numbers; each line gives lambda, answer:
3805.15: 31.93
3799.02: 27.07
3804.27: 31.34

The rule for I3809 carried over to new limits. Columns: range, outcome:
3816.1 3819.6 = 24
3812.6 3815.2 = 28.8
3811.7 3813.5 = 30.3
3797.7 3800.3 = 27.1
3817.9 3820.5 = 21.9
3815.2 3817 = 26.4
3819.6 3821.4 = 20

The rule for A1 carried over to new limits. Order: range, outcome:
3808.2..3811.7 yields 31.43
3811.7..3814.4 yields 28.86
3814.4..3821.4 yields 19.48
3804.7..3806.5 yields 31.93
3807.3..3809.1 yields 32.87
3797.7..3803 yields 26.11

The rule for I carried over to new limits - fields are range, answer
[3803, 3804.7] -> 31.1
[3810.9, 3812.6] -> 31.2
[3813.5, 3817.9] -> 26.8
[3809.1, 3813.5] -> 31.3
